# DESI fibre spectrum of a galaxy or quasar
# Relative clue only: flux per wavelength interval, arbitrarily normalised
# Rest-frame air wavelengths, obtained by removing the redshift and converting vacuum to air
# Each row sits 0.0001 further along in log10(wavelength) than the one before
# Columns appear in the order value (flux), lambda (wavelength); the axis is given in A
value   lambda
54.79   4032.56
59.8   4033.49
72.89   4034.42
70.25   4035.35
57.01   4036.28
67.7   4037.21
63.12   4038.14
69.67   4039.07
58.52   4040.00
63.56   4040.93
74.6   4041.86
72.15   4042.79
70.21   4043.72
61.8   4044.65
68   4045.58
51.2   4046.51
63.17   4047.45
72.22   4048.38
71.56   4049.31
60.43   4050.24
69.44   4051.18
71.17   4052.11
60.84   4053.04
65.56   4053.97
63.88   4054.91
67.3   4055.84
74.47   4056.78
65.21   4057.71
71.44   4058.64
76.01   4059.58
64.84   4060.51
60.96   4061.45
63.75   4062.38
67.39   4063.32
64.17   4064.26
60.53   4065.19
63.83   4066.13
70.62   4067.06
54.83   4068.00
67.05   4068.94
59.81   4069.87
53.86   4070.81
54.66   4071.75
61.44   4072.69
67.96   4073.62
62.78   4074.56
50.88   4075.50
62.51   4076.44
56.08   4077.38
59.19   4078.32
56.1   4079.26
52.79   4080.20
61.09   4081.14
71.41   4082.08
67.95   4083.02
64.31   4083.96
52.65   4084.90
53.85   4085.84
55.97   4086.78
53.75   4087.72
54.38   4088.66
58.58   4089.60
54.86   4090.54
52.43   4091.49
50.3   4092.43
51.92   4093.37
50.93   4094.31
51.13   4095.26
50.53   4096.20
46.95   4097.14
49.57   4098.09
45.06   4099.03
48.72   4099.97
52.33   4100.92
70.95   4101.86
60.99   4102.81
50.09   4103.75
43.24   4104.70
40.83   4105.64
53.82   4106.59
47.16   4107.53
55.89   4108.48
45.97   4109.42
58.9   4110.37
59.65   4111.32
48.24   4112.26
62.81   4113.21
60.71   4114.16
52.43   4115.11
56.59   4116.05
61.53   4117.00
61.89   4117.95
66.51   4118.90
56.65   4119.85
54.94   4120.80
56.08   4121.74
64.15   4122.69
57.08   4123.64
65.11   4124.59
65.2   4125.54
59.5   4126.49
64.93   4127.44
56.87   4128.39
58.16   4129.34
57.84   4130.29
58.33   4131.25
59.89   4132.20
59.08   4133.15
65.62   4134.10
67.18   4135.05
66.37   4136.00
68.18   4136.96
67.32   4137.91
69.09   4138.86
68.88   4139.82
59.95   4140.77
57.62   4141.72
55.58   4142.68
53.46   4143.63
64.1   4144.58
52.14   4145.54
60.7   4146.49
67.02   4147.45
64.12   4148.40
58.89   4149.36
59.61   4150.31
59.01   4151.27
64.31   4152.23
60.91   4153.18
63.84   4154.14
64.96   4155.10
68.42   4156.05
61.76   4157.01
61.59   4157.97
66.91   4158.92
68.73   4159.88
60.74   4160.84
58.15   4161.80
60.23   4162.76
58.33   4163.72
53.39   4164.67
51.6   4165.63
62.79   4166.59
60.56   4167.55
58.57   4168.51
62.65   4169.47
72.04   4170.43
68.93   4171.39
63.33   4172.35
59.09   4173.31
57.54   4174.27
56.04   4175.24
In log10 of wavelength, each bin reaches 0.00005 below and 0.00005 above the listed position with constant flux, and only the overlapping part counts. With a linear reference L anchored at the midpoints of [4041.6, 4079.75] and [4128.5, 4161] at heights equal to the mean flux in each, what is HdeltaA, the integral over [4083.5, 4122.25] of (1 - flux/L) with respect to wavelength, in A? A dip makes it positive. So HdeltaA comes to 5.5 A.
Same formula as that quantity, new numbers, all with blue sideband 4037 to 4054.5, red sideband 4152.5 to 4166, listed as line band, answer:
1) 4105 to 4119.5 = 1.8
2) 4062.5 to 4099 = 3.9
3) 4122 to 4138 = 0.1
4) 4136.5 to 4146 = 0.1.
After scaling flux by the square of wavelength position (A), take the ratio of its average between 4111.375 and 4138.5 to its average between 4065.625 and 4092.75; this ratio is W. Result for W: 1.1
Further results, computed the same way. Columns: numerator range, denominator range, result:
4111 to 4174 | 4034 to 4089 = 1.00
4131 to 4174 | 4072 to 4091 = 1.09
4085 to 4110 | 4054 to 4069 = 0.80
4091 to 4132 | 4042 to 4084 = 0.89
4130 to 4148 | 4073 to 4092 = 1.09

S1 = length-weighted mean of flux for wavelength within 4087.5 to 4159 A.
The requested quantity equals 58.2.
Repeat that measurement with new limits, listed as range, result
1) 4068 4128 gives 56.6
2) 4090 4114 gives 52.3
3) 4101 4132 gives 57.2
